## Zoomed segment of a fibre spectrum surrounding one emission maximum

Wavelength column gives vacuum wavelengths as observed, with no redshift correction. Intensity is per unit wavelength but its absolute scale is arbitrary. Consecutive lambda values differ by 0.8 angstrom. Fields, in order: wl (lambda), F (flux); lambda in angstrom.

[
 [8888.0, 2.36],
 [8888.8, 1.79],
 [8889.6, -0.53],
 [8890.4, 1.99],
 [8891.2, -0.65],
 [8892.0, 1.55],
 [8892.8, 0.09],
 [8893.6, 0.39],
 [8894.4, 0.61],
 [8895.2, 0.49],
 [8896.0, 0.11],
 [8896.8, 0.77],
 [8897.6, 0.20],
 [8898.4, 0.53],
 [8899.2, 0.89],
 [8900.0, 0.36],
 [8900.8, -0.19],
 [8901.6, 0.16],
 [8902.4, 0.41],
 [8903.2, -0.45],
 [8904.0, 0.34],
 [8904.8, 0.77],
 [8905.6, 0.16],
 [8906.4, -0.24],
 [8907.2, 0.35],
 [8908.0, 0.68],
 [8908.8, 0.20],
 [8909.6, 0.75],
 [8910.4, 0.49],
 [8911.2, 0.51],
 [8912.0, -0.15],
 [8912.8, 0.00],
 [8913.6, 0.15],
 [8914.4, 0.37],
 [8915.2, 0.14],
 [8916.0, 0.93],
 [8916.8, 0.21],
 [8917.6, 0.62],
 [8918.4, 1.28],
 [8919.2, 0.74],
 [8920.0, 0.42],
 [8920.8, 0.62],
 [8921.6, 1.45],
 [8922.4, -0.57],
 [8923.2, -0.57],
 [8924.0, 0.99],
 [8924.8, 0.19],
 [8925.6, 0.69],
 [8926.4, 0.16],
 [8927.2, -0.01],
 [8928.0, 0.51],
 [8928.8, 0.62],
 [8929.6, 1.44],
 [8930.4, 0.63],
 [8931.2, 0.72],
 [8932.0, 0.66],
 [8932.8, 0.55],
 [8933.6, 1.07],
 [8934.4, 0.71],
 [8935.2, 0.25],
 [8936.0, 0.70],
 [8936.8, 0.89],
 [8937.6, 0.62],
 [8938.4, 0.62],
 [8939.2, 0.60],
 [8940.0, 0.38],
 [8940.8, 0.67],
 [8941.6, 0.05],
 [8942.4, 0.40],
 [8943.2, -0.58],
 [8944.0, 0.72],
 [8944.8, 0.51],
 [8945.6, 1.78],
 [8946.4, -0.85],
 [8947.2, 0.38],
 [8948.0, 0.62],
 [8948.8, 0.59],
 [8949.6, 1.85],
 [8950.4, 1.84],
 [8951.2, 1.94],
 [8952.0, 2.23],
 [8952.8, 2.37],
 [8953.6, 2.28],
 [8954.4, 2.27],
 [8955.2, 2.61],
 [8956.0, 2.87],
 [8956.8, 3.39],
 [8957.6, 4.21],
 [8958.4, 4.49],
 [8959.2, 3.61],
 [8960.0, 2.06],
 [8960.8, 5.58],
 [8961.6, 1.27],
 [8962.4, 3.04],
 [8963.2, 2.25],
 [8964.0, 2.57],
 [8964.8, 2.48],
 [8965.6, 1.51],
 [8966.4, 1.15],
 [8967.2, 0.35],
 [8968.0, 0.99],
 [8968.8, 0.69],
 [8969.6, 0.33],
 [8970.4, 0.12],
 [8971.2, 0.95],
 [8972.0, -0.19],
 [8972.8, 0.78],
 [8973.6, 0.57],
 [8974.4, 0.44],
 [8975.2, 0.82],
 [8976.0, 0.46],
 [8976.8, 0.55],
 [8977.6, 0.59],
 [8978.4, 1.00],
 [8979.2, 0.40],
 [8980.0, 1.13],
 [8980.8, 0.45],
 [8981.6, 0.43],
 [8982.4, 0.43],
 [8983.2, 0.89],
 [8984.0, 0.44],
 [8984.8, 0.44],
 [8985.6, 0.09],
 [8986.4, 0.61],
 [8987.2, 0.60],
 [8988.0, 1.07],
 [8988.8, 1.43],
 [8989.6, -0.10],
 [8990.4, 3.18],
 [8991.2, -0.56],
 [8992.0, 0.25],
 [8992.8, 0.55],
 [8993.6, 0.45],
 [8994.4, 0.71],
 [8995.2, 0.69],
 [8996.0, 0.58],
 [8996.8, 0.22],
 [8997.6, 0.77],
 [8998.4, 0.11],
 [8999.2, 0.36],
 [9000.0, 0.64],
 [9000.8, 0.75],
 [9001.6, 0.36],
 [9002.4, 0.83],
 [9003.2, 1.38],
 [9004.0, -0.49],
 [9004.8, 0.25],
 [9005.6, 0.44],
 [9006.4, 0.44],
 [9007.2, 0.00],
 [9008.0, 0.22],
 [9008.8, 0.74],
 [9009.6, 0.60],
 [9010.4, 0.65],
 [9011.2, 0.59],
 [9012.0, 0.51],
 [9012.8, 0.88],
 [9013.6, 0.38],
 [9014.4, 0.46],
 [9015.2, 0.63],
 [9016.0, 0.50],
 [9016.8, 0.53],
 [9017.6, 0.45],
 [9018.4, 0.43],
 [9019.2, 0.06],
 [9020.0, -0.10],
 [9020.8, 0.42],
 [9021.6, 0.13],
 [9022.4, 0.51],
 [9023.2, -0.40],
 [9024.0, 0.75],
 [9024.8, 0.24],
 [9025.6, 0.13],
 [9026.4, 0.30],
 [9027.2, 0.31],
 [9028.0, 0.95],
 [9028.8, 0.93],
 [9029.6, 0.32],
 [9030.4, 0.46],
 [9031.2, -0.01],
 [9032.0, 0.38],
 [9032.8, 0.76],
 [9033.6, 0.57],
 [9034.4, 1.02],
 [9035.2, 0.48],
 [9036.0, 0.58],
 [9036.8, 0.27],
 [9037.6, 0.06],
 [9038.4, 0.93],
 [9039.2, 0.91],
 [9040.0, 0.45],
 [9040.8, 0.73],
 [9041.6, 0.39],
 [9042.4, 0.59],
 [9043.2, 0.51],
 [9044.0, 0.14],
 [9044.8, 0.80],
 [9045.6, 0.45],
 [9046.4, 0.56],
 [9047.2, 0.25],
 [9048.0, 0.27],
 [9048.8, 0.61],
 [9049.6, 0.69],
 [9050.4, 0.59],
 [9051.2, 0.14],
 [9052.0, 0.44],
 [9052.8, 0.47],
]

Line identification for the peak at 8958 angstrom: [O II] 3727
